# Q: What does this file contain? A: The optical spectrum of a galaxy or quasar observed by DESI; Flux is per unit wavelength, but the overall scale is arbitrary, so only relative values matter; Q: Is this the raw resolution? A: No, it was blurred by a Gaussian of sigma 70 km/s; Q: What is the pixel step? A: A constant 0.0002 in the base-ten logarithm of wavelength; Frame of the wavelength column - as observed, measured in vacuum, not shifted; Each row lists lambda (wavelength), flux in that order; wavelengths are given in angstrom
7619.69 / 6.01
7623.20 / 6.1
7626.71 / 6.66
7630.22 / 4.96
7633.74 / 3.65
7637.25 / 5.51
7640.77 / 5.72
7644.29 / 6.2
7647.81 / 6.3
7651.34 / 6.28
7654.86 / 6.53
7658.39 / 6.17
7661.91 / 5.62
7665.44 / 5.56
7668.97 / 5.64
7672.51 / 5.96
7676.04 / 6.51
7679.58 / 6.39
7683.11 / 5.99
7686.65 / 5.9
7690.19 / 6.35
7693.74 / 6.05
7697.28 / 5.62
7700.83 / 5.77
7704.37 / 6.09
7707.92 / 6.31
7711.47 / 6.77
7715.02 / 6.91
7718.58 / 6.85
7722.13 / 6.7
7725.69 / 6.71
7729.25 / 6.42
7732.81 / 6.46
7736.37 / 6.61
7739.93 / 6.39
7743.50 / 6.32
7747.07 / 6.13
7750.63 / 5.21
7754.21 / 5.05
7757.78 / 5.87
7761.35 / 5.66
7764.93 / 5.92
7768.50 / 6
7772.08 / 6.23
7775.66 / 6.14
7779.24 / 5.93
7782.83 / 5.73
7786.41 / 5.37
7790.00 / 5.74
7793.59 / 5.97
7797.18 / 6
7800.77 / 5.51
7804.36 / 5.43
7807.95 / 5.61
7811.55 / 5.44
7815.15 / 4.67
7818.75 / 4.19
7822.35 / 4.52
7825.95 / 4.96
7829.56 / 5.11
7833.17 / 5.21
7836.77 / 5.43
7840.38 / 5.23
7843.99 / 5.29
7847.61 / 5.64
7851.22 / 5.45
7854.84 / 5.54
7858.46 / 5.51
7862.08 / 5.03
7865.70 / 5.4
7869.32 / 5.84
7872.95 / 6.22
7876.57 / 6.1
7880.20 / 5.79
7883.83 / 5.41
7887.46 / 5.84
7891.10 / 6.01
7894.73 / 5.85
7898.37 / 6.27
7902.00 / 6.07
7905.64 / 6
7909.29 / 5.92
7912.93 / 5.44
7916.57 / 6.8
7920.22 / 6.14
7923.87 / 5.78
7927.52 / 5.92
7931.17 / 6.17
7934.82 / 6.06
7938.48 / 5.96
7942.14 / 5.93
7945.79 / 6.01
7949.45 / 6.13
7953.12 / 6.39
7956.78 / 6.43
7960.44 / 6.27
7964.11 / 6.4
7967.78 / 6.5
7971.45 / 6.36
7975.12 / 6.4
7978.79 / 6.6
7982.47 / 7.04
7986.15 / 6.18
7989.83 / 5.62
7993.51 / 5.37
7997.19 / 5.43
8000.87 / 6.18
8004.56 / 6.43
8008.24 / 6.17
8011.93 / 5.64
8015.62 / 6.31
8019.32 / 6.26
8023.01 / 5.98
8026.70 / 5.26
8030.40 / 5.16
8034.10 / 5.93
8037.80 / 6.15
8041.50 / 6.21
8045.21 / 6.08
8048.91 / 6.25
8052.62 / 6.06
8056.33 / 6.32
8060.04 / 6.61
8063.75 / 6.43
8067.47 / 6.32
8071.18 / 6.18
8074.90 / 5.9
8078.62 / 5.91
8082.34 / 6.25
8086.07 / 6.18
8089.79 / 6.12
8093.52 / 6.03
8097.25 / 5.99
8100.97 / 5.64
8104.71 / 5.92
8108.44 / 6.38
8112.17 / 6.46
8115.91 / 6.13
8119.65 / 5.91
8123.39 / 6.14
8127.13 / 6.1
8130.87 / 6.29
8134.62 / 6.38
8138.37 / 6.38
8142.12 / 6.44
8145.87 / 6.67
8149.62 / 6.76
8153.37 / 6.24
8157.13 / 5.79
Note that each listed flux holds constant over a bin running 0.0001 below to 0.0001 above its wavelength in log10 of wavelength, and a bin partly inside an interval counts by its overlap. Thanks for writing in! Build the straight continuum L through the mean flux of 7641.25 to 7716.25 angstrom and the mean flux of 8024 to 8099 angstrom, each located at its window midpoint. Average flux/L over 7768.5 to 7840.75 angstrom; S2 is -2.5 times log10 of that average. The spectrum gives 0.13 mag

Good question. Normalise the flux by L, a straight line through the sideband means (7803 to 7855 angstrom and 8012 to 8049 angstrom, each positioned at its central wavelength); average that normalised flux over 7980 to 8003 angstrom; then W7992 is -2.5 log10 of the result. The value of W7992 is -0.039 mag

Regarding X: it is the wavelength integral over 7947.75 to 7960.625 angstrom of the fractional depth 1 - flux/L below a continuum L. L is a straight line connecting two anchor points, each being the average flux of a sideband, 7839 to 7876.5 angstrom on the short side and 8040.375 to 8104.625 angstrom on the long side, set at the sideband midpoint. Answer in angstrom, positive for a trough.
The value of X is -1.11 angstrom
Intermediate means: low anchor 5.55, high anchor 6.14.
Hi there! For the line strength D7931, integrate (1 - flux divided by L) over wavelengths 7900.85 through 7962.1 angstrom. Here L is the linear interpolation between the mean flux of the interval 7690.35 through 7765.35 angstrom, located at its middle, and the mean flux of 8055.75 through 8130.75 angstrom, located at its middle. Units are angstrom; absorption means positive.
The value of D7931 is 0.8 angstrom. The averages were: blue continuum 6.19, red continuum 6.15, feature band 6.08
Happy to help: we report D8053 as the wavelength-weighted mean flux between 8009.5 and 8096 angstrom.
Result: 6.07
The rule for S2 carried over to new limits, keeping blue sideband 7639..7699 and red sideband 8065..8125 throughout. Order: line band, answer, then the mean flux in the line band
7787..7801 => 0.05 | 5.8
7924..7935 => 0.01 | 6.01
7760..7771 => 0.03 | 5.89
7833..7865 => 0.13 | 5.38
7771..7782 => 0.00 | 6.06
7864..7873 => 0.06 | 5.75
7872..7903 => 0.02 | 5.94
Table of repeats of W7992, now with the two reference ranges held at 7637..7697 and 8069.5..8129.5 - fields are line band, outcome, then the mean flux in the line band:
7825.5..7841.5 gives 0.16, 5.21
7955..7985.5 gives -0.07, 6.49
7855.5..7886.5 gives 0.07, 5.66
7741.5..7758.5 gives 0.06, 5.71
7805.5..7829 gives 0.22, 4.92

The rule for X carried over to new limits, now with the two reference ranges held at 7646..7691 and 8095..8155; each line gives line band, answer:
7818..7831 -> 3.00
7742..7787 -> 2.19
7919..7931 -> 0.40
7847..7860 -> 1.32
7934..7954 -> 0.36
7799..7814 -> 1.64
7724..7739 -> -1.06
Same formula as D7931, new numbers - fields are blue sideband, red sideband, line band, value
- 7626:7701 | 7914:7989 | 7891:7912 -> 0.7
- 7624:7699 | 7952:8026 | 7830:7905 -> 5.2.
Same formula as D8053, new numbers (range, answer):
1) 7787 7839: 5.27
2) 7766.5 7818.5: 5.65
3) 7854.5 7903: 5.78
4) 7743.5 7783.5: 5.83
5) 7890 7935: 6.03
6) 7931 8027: 6.14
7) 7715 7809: 6.02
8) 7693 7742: 6.41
